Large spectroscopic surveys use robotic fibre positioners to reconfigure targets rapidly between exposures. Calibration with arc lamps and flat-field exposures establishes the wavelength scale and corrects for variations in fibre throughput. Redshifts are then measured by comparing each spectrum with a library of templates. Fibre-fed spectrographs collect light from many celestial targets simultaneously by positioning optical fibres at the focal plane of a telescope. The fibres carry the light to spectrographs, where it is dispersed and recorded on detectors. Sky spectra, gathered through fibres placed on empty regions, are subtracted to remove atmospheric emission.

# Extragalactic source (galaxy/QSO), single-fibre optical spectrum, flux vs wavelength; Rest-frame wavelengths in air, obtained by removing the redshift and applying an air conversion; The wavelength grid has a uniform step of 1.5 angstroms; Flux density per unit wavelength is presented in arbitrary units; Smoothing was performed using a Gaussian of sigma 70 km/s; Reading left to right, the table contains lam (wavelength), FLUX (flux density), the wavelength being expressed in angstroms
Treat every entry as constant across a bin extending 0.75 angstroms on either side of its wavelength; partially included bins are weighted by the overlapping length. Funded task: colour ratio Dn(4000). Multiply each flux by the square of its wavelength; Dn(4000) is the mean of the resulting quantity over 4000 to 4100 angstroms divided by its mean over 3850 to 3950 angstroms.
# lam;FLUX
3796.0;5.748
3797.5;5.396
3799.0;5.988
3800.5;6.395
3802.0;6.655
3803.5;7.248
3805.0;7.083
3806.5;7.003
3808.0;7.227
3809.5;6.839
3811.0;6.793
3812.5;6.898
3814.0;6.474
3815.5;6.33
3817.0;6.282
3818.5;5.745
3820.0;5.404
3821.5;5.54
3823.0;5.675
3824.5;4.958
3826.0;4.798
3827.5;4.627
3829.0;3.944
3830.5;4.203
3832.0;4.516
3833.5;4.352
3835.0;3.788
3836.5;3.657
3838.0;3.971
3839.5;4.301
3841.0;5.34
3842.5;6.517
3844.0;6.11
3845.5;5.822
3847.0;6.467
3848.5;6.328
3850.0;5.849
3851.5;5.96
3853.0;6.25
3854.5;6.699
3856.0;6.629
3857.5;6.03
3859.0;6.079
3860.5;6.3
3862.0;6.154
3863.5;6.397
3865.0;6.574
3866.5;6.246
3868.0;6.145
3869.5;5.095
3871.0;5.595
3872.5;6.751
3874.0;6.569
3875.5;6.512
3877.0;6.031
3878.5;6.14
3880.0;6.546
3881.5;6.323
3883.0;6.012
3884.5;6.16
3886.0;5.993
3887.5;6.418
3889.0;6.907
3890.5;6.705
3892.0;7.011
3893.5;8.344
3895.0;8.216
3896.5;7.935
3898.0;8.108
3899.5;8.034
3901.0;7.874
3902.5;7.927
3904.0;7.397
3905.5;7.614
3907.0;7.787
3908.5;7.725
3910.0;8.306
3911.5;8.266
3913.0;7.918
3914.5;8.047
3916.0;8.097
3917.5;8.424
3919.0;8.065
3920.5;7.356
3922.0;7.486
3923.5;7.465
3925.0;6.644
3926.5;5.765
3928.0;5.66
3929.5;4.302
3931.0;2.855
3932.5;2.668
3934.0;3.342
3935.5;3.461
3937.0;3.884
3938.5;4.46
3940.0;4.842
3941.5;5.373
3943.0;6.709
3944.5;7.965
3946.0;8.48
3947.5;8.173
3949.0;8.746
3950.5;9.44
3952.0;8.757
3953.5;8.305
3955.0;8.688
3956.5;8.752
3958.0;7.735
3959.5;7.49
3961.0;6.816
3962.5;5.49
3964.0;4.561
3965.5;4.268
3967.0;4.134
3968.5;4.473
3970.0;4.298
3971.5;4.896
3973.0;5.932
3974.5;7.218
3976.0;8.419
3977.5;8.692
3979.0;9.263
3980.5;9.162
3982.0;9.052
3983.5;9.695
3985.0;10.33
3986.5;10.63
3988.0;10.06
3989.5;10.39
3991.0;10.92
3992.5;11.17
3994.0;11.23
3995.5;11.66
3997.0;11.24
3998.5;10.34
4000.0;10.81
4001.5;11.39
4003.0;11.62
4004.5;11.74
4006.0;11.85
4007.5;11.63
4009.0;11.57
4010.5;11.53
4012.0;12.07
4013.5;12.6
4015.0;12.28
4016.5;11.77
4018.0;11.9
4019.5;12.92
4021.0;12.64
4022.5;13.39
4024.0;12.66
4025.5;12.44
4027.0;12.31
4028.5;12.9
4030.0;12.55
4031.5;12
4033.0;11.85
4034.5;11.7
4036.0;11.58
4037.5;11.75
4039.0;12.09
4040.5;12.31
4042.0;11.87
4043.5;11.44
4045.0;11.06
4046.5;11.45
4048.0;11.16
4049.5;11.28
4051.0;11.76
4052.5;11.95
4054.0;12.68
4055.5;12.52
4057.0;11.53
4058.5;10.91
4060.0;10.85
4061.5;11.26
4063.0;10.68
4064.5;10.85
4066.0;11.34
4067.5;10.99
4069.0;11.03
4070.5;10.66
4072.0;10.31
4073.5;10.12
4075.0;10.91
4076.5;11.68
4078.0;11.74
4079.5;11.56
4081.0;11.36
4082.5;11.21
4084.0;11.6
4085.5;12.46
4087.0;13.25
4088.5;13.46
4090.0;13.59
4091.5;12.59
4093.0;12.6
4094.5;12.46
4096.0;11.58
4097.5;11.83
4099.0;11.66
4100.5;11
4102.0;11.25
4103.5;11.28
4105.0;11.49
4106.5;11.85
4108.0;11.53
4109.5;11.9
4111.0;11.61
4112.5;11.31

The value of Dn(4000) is 1.9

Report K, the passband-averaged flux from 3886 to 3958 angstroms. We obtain 7.03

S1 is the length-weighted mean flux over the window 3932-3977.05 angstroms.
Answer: 6.3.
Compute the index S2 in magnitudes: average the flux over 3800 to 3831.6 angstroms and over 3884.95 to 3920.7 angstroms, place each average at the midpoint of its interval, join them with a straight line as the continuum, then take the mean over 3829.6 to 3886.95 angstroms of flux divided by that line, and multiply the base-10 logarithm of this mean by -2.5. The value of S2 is 0.18 mag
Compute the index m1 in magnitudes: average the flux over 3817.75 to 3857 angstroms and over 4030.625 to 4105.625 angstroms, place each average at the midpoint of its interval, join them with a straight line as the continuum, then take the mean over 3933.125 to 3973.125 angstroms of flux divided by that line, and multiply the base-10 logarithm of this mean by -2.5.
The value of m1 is 0.33 mag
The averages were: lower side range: 5.29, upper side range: 11.6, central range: 6.27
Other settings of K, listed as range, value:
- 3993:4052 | 11.9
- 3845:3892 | 6.26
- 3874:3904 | 7.01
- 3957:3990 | 7.4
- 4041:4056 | 11.7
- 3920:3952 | 6.01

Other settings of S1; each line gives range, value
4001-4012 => 11.7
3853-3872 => 6.17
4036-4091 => 11.6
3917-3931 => 6.56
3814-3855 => 5.33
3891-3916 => 7.9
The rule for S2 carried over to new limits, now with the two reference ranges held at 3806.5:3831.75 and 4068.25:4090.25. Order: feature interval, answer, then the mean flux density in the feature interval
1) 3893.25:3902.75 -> -0.07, 8.05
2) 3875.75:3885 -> 0.15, 6.22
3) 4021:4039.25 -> -0.17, 12.3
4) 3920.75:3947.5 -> 0.45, 5.49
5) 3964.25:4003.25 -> 0.09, 8.81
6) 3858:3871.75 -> 0.12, 6.06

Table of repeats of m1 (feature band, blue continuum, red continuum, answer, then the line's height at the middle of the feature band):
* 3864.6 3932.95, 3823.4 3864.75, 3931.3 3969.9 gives -0.175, 5.83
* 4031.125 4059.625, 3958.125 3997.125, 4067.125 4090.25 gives -0.127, 10.4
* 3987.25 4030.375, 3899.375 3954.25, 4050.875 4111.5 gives -0.245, 9.38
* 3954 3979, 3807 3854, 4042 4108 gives 0.345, 8.9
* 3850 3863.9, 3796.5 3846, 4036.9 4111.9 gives 0.038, 6.48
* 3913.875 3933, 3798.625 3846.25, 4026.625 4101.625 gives 0.258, 8.17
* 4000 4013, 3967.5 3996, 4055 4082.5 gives -0.230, 9.42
